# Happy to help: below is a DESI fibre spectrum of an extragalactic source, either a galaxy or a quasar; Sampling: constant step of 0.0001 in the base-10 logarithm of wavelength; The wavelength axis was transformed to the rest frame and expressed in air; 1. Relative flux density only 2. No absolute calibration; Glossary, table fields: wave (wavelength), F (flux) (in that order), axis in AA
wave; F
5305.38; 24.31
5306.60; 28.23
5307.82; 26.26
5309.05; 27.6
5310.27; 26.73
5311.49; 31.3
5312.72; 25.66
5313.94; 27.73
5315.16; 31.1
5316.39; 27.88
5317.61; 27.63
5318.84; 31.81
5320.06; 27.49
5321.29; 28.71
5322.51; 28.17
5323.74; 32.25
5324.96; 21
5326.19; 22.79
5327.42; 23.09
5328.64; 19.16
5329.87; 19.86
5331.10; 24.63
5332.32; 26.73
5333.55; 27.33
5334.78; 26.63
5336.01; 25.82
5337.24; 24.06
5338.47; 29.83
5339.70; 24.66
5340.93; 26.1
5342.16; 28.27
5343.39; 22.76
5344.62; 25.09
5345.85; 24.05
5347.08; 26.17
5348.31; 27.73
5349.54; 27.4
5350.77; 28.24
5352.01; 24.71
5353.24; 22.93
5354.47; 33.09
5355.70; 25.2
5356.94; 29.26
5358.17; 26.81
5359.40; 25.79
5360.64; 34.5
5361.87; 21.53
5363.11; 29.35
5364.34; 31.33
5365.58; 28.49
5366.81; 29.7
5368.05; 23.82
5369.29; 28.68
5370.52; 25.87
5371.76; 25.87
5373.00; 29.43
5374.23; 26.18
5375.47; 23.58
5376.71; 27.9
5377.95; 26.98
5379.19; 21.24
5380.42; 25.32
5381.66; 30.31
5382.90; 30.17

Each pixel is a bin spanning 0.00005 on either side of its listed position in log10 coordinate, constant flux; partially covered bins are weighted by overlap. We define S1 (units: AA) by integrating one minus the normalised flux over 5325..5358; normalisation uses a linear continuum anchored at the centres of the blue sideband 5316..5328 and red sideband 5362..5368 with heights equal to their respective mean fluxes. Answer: 2.6 AA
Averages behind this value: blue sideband 27.1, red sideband 28.5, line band 25.5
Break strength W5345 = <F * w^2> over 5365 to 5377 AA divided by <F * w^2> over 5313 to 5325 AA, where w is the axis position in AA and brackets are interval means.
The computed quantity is 0.96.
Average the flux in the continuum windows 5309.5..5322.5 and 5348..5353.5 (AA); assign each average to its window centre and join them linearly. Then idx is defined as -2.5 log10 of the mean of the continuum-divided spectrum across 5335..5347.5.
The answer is 0.051 mag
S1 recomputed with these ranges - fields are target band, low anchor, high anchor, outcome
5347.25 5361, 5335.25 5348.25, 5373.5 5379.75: -1.08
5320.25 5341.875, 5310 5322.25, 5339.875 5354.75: 1.60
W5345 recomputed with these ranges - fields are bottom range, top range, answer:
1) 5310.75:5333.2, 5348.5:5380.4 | 1.04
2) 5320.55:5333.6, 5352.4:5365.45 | 1.14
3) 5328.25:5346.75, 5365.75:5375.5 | 1.09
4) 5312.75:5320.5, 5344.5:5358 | 0.94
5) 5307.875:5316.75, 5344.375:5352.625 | 0.95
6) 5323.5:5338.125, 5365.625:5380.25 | 1.10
